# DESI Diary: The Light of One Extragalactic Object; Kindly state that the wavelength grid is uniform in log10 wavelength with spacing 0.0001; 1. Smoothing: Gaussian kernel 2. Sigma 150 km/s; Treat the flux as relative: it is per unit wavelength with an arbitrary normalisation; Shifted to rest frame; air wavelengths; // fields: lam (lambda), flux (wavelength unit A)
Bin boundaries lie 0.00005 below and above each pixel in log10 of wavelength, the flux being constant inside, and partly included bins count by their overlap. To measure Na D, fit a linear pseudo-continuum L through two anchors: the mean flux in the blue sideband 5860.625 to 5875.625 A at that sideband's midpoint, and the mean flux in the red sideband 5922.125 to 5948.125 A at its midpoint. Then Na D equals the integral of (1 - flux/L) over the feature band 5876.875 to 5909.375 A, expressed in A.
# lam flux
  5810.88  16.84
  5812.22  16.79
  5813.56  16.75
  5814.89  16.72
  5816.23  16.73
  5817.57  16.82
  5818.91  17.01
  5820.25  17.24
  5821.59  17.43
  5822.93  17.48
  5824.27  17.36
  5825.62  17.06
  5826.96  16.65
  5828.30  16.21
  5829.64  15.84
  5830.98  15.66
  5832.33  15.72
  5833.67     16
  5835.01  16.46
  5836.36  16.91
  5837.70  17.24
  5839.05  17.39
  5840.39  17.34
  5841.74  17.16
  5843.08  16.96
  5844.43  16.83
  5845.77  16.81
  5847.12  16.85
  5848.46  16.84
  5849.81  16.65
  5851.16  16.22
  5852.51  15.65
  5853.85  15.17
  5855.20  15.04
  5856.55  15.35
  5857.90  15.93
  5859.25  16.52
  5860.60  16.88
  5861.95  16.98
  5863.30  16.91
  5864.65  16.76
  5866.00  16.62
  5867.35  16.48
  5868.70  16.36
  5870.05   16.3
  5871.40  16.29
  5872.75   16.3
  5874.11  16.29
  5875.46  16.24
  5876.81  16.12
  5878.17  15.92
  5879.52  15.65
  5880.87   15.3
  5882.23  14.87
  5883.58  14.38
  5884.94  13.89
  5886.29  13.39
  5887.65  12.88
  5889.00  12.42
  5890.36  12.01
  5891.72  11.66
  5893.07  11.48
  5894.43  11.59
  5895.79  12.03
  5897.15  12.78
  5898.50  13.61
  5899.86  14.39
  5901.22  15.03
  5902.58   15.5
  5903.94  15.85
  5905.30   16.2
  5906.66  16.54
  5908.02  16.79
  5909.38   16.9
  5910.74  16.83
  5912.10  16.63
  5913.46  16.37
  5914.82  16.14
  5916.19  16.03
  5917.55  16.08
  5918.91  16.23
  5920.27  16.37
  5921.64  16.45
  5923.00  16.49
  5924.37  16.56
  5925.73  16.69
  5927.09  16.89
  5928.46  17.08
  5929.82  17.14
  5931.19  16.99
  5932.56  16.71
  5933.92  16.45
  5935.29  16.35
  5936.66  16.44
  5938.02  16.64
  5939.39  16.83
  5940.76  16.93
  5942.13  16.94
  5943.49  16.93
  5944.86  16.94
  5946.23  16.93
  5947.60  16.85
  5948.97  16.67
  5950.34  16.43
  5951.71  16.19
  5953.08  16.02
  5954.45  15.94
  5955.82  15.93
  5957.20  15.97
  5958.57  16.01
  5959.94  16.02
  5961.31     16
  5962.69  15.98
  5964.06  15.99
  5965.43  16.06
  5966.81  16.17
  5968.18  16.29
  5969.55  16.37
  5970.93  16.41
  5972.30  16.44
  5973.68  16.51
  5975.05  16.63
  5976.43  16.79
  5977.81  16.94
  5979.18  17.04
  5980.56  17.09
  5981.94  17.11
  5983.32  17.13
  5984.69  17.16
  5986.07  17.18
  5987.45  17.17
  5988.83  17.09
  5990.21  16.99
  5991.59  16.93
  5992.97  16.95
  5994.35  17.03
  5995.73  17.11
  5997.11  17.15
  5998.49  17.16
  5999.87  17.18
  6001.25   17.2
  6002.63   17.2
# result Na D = 4.8 A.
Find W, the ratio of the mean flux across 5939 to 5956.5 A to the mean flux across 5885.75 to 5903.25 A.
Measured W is 1.3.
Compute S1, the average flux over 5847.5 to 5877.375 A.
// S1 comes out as 16.3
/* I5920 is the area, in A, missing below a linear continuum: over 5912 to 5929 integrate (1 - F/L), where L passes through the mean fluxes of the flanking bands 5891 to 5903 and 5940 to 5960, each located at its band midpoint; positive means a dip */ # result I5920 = -2.2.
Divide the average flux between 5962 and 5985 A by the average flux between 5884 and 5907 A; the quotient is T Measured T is 1.22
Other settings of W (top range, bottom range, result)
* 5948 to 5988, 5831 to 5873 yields 1.00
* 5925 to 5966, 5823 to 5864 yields 1.00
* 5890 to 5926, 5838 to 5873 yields 0.92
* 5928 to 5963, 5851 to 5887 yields 1.04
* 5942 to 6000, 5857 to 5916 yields 1.09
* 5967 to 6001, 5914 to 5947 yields 1.02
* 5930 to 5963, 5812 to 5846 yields 0.98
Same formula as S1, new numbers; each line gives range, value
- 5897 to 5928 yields 16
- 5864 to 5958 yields 15.7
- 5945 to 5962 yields 16.3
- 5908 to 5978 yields 16.5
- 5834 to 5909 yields 15.5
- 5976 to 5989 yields 17.1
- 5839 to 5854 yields 16.7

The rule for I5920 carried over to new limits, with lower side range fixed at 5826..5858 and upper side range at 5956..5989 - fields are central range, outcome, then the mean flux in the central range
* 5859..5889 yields 1.32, 15.7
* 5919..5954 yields -0.35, 16.7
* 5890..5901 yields 2.60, 12.6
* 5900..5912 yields 0.23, 16.1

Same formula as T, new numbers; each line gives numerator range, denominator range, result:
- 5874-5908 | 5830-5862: 0.87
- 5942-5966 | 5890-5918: 1.10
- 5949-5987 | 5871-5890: 1.10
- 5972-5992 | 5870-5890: 1.13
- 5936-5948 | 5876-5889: 1.15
